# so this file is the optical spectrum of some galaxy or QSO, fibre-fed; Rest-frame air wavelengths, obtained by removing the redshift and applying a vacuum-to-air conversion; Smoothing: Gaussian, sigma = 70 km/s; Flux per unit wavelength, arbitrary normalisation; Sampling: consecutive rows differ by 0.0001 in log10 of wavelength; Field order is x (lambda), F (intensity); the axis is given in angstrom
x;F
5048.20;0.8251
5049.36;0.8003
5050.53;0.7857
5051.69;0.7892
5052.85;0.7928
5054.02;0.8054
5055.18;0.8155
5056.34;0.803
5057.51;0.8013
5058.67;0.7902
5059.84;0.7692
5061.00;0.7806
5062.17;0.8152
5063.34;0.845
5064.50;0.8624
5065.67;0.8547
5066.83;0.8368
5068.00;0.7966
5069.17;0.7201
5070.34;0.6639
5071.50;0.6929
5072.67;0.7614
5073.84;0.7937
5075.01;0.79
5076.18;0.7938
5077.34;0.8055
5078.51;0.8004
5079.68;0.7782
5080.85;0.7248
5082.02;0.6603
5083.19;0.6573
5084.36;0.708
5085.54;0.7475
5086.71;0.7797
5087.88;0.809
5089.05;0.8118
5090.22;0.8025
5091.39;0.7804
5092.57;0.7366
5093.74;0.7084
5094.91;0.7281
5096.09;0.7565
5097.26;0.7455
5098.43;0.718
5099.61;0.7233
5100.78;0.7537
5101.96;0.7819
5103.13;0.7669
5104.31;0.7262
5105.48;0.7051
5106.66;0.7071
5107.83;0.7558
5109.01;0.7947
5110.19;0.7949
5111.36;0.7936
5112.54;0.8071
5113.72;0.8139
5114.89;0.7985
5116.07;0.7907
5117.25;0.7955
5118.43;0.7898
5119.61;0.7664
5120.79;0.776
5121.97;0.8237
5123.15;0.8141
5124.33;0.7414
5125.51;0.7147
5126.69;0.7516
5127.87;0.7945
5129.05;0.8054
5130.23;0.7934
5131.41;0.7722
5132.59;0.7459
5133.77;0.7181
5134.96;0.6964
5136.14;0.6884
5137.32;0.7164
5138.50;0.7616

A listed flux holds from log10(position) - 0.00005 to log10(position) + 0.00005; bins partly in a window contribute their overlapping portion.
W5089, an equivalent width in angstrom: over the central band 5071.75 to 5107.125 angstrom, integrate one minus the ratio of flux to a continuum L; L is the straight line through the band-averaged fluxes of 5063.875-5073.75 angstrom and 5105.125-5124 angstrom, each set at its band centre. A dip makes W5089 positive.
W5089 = 1.2 angstrom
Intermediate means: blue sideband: 0.775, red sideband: 0.783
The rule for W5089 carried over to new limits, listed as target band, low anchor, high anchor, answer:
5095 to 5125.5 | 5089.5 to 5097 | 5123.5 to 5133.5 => -0.4 angstrom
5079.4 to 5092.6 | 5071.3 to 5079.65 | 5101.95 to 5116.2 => 0.5 angstrom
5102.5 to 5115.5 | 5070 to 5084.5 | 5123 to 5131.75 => -0.1 angstrom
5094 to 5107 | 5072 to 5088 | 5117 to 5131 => 0.5 angstrom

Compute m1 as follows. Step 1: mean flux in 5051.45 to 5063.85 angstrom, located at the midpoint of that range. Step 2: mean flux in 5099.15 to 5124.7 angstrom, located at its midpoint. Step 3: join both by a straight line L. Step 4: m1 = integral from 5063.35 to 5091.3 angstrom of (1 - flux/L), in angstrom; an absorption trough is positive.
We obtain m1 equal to 0.8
